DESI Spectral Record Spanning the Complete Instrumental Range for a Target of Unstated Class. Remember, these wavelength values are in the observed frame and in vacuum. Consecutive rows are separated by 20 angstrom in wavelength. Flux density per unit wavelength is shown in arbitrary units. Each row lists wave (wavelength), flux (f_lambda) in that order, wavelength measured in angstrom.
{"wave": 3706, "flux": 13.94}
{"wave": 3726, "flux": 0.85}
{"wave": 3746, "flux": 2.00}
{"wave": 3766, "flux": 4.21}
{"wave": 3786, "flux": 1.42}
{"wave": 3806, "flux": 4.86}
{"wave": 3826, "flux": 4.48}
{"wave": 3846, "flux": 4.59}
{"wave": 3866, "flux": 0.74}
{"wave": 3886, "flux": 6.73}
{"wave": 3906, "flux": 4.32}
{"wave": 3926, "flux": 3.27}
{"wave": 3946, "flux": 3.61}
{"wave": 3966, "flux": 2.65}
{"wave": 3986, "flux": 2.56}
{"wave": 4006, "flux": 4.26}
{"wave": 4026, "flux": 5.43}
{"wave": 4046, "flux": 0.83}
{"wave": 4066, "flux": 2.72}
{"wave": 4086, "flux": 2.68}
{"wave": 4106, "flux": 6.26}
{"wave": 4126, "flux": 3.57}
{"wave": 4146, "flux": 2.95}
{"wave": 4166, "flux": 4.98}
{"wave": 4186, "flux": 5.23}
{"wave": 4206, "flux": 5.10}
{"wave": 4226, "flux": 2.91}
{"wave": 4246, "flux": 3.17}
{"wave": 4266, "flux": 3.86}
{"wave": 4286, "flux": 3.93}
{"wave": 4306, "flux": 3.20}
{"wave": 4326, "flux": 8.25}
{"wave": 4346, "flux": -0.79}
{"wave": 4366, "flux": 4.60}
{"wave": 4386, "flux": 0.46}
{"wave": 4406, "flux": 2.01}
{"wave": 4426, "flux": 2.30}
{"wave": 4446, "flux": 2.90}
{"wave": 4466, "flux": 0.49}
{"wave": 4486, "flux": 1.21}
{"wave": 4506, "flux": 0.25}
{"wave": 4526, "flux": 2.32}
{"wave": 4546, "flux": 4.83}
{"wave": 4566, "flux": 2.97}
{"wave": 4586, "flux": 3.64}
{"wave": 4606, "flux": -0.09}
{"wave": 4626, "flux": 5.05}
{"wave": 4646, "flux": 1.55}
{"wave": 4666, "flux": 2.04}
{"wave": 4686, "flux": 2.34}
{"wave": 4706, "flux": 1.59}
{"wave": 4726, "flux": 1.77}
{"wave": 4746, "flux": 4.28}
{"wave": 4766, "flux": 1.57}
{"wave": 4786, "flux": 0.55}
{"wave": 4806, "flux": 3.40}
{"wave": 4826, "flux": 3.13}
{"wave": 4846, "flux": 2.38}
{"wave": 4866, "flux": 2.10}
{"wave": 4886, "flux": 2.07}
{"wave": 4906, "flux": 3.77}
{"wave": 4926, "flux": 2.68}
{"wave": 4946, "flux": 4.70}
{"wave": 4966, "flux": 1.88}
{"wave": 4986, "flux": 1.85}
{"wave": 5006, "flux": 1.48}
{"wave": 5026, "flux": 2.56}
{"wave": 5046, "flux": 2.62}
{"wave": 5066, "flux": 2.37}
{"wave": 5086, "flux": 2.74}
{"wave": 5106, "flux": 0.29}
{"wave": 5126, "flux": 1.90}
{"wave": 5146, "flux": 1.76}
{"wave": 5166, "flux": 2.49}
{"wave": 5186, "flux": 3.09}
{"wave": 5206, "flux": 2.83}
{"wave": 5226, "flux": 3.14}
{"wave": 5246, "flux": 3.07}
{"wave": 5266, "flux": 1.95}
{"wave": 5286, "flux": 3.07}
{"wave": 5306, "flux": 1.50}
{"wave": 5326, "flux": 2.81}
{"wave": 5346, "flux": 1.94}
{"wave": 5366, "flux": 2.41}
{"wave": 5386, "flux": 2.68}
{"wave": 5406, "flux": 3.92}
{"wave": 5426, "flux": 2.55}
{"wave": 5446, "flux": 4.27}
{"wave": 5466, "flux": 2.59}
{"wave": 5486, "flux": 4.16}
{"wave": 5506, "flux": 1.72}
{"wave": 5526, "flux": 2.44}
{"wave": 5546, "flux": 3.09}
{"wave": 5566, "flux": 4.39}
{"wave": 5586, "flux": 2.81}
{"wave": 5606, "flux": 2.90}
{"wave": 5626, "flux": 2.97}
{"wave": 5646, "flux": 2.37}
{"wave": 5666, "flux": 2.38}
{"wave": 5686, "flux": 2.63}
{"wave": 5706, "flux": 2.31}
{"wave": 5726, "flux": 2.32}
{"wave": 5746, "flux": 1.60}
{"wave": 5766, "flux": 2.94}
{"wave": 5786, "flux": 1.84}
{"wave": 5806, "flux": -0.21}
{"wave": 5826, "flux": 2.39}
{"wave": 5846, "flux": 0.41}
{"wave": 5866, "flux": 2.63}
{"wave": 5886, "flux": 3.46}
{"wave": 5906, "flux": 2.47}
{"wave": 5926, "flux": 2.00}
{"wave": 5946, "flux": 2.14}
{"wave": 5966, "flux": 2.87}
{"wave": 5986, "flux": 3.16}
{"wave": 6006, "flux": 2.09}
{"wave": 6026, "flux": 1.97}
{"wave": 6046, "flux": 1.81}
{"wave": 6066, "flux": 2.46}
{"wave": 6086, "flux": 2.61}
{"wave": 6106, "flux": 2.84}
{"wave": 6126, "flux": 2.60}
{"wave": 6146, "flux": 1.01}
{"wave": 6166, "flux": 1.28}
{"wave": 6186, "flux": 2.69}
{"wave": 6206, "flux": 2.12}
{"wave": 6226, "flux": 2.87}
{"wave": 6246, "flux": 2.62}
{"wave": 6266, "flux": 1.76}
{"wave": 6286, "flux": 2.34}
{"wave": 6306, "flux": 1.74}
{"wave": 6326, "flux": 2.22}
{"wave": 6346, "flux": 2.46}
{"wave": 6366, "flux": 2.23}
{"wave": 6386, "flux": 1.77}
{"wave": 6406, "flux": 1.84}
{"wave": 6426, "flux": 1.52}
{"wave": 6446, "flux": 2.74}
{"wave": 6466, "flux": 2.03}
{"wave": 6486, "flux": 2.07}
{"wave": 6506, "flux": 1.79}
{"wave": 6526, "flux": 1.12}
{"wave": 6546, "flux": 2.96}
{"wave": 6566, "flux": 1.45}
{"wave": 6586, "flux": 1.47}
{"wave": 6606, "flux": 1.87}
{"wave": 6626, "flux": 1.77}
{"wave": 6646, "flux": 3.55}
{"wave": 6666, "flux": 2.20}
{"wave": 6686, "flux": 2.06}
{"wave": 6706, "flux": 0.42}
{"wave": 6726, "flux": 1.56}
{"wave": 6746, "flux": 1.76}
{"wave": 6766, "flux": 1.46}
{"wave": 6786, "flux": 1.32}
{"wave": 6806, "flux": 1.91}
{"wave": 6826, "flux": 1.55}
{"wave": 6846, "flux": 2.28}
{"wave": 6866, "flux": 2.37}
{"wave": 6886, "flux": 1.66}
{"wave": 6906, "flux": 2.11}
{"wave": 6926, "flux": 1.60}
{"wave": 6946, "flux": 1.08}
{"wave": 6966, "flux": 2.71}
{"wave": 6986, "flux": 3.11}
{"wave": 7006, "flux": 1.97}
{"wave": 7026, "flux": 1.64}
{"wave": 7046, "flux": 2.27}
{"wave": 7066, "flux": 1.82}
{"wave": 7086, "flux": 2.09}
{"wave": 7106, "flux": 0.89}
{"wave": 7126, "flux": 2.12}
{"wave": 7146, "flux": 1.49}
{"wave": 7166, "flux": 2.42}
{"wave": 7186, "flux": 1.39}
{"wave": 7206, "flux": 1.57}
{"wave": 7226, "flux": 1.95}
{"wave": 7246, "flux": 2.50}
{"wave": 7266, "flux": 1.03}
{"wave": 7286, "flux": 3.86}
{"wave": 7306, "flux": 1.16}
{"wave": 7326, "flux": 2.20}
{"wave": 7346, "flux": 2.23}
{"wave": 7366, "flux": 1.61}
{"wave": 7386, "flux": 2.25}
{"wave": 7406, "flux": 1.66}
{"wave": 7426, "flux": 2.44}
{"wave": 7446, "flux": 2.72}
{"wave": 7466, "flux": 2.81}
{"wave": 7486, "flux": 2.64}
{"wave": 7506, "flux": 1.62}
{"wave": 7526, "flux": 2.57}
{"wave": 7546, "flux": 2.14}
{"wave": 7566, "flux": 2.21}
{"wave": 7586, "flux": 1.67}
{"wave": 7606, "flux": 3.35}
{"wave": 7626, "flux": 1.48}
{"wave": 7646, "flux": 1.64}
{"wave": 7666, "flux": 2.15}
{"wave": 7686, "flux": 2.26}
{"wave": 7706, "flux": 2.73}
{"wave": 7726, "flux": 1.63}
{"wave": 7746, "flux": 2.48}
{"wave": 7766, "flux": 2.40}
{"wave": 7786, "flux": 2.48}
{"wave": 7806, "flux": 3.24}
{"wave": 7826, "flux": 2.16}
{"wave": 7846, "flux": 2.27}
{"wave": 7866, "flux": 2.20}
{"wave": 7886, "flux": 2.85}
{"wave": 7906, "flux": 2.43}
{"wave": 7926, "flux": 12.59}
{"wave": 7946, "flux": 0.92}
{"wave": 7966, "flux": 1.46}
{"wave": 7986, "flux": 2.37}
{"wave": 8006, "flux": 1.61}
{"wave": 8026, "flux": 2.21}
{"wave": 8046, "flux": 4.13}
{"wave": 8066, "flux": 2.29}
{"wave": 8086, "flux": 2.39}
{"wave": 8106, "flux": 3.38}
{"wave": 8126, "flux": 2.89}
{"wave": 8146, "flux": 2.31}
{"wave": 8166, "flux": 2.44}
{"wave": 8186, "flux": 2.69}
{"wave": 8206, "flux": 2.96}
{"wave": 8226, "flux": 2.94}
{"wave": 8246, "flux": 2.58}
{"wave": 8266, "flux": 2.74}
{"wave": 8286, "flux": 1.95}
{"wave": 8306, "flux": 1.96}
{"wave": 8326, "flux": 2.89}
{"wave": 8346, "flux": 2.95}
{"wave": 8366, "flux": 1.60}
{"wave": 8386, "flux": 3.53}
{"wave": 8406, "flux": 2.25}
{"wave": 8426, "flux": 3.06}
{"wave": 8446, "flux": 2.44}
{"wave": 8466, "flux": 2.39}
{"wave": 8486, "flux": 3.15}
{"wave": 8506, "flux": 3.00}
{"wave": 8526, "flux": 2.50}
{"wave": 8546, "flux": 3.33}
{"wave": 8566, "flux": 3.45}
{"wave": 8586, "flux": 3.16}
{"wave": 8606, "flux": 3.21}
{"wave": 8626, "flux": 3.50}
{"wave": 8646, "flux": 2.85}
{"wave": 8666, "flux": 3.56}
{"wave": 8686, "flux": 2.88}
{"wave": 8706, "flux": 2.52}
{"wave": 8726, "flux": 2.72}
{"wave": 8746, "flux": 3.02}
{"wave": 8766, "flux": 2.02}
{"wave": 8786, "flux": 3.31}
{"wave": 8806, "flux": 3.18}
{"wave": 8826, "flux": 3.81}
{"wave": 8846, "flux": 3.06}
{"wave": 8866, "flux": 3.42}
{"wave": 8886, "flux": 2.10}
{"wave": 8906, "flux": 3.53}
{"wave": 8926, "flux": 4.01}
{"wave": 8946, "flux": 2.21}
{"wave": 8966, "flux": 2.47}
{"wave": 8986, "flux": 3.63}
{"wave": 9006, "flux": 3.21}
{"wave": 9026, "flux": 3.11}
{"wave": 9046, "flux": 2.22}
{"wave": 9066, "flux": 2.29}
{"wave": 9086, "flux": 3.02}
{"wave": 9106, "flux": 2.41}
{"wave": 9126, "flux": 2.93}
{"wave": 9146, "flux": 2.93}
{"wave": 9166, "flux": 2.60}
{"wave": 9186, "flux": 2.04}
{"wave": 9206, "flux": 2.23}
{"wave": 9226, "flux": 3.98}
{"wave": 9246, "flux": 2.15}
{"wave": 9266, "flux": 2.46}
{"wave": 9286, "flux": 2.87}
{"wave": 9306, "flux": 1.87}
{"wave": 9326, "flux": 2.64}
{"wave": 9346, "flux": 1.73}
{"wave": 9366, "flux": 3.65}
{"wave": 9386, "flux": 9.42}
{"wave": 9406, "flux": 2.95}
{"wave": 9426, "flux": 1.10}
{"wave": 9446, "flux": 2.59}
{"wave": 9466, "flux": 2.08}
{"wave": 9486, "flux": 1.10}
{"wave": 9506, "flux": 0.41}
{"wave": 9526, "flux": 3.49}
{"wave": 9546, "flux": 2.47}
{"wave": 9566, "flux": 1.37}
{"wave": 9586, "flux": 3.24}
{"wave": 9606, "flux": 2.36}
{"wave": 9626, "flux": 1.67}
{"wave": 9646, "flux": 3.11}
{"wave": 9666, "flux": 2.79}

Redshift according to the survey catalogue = 1.126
